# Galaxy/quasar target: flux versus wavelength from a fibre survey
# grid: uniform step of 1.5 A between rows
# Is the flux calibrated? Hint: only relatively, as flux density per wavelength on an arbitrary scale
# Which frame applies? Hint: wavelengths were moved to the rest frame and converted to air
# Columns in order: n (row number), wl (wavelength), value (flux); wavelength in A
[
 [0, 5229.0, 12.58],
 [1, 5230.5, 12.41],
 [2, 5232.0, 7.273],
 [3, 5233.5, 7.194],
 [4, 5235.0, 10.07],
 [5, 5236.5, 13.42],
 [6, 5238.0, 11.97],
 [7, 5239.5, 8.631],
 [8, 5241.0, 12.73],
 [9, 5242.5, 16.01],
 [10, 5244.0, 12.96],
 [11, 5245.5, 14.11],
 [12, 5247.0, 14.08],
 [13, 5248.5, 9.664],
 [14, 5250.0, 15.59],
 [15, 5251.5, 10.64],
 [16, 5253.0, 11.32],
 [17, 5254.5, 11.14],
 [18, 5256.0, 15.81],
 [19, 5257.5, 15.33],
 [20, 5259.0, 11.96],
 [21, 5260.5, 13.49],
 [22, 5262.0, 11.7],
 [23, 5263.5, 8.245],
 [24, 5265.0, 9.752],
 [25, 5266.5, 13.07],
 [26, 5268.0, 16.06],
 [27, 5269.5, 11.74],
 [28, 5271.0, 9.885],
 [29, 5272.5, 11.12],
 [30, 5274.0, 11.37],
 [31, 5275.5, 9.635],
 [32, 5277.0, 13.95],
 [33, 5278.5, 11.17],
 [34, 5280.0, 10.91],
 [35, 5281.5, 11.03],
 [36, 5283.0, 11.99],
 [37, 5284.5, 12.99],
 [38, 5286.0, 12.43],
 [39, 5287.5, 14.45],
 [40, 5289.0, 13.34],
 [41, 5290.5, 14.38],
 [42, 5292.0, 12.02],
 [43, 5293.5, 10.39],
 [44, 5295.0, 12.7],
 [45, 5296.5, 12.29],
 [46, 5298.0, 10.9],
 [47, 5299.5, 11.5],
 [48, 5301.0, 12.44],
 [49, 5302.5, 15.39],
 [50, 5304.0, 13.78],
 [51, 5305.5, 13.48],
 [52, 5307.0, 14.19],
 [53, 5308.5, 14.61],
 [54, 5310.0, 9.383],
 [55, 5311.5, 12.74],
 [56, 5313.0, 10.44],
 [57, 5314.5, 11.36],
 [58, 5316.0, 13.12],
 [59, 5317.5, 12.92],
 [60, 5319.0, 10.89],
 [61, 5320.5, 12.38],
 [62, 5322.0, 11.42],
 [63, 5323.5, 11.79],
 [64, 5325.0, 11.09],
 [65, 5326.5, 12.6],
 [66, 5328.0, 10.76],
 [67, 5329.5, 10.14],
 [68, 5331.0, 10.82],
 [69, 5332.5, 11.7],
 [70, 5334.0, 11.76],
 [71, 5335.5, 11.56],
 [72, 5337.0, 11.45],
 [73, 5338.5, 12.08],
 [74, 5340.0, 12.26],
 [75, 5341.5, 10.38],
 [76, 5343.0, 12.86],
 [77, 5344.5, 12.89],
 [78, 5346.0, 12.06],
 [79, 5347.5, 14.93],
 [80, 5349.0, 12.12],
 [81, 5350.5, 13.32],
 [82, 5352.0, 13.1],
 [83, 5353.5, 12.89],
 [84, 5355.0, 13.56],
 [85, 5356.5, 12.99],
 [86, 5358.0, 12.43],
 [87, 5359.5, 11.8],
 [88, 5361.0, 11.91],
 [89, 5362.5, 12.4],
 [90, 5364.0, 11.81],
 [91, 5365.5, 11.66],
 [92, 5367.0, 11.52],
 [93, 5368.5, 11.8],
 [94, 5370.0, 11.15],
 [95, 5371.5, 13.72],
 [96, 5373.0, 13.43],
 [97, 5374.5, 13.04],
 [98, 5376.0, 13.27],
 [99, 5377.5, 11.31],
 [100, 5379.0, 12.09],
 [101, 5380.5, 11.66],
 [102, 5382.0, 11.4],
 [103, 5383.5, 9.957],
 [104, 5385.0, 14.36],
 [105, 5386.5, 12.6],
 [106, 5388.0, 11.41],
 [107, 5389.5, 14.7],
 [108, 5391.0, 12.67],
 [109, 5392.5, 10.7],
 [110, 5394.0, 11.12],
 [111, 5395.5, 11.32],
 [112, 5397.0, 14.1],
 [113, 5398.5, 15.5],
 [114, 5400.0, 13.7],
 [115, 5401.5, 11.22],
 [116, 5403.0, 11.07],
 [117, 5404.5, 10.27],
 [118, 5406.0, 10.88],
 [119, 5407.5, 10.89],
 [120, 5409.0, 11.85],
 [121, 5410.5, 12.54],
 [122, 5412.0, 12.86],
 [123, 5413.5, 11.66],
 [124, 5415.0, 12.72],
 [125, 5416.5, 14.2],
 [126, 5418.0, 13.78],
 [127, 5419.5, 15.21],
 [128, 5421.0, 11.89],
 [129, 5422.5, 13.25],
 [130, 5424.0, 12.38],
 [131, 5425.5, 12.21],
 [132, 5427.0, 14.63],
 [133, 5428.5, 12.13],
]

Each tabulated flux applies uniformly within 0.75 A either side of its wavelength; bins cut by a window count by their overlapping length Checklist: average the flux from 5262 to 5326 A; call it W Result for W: 12.1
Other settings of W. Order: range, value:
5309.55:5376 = 12.1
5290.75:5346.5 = 12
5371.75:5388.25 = 12.3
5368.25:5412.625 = 12.2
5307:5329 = 11.9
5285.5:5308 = 12.9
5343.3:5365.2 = 12.7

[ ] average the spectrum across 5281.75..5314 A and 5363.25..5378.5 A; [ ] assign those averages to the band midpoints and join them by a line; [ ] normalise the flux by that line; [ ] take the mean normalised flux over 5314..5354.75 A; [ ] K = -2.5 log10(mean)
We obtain 0.04 mag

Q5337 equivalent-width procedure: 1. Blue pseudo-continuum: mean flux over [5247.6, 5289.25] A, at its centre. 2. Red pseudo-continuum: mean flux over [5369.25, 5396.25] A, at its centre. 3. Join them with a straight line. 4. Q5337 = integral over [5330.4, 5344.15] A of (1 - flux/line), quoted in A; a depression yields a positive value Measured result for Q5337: 0.55 A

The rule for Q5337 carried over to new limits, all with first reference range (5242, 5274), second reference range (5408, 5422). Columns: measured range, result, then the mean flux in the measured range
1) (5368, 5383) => 0.67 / 12.3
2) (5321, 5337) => 1.66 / 11.4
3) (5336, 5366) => 0.74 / 12.4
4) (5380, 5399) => 0.70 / 12.4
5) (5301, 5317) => -0.24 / 12.8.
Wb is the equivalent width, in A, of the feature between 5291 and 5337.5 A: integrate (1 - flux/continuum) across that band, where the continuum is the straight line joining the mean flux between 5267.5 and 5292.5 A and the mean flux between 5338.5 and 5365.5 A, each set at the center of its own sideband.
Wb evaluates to 1.3 A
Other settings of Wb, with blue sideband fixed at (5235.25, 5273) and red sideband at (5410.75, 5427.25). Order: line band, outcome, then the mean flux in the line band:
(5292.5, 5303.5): 0.3 A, 12.3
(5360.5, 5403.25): 2.1 A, 12.3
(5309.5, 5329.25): 1.7 A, 11.6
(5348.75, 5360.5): 0.0 A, 12.8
